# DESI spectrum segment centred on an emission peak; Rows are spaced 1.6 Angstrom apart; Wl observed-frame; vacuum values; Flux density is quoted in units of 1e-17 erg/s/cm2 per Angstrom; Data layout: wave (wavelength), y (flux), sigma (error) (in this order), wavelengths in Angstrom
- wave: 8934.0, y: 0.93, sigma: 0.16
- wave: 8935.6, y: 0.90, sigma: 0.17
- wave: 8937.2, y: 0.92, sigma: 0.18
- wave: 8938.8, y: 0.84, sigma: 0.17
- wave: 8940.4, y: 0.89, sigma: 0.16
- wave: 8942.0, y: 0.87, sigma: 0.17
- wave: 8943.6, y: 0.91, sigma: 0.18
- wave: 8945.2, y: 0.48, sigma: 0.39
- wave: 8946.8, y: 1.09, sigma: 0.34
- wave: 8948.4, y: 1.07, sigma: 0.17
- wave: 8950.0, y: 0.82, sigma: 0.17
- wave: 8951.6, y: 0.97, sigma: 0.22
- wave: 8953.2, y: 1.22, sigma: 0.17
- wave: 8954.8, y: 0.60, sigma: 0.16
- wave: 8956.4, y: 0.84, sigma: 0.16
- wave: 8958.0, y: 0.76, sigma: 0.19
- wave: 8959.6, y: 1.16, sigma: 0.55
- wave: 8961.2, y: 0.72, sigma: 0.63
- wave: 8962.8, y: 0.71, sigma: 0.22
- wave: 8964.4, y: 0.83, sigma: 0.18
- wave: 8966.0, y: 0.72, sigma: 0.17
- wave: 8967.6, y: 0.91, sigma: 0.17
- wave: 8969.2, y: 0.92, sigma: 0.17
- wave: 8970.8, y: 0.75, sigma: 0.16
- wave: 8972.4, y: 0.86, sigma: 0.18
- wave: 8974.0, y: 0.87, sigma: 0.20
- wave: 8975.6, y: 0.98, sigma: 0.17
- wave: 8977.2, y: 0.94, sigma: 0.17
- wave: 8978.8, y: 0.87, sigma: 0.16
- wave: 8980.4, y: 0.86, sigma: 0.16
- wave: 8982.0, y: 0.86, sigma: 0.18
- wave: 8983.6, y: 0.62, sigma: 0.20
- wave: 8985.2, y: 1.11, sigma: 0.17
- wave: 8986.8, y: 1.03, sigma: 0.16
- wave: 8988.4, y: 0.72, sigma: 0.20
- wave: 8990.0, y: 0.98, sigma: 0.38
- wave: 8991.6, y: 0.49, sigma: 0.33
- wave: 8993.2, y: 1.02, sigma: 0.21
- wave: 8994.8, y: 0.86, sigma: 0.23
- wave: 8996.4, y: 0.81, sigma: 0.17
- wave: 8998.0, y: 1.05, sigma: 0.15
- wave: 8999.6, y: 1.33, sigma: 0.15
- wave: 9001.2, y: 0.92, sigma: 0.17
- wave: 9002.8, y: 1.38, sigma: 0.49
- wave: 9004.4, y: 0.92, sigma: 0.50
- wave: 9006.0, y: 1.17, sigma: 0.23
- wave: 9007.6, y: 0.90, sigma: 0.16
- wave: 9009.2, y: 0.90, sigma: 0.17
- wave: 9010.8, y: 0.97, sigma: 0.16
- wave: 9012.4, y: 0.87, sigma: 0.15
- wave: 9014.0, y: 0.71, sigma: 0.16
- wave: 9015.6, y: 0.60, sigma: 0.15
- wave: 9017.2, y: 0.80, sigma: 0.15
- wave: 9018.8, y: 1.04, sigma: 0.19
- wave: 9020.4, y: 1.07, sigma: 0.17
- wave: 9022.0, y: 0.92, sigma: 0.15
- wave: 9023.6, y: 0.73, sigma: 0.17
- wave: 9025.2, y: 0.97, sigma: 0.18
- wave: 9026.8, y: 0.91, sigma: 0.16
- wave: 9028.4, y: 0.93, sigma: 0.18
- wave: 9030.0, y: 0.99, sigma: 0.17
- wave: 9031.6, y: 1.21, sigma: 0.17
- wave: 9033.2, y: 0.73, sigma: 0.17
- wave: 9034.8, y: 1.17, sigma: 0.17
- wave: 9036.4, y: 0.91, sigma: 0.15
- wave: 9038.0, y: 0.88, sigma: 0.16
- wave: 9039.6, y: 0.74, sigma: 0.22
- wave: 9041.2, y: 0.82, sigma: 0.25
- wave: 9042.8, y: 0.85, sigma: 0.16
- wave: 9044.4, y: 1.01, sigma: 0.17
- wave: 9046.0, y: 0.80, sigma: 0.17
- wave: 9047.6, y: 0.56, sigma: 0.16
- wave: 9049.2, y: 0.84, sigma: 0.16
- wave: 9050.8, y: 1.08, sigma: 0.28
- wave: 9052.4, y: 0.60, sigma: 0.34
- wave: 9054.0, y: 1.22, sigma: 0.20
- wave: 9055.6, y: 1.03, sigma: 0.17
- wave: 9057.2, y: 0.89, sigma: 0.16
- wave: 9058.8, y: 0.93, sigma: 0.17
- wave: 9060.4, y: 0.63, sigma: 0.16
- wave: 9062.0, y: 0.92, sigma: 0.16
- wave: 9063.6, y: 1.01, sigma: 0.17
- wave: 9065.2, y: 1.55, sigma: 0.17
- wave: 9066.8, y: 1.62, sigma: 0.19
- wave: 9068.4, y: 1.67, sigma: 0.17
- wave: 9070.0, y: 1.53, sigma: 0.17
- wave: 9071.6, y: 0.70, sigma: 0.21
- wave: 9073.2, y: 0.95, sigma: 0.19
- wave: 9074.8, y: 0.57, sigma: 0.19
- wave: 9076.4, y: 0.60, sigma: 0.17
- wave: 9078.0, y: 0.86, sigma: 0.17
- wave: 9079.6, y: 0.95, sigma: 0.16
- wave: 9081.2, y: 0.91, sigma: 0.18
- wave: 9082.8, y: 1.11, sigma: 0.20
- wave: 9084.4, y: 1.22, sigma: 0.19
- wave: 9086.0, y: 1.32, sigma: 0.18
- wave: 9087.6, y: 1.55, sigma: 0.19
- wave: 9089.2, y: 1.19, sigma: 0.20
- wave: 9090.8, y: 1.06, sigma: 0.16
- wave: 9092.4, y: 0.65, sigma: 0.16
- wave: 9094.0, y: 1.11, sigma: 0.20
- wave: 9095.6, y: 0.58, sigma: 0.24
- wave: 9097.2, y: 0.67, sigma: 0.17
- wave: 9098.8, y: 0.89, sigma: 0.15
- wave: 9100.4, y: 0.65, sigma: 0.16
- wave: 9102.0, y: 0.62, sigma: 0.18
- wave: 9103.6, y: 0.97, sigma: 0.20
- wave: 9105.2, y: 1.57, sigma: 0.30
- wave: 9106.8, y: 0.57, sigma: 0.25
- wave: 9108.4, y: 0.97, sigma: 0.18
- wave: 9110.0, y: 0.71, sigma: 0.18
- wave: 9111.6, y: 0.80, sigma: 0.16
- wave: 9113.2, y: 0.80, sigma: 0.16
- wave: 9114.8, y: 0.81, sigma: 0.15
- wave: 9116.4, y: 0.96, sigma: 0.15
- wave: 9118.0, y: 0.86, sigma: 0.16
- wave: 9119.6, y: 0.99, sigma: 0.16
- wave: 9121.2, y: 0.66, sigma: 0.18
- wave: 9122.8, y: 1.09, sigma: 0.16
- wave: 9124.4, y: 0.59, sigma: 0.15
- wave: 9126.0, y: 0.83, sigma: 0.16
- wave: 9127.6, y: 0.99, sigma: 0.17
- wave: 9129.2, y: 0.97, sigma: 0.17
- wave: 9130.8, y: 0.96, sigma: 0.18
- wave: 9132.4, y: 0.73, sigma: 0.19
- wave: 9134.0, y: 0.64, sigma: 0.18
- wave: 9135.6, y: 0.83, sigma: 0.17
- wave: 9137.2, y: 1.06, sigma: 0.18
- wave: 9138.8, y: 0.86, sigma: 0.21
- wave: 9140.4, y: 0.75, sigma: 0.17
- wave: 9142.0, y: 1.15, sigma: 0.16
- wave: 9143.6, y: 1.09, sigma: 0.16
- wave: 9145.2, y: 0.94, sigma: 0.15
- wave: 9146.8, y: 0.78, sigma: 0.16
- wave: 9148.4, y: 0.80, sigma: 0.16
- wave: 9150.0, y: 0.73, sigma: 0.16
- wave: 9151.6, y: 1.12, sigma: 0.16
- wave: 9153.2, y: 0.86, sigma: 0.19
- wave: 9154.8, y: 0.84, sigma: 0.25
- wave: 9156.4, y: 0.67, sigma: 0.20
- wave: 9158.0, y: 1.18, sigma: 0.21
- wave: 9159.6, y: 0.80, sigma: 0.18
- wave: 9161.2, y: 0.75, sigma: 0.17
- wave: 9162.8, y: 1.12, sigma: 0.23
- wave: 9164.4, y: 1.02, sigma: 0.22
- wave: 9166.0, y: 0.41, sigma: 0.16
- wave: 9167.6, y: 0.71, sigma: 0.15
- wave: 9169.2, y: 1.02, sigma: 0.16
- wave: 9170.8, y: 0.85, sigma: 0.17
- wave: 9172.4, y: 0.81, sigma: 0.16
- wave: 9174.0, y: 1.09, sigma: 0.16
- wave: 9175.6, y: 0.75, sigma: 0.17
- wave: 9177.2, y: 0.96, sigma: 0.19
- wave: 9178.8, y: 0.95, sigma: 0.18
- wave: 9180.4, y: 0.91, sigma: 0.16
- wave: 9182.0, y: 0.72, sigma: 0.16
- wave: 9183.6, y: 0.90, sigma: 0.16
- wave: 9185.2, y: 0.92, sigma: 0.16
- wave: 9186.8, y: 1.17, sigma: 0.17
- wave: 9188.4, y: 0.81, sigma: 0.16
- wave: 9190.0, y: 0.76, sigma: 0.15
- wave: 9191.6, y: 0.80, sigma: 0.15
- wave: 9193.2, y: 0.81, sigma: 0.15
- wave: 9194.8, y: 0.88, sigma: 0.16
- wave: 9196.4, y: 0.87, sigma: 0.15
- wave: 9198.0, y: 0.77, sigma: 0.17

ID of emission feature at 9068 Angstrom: [S II]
